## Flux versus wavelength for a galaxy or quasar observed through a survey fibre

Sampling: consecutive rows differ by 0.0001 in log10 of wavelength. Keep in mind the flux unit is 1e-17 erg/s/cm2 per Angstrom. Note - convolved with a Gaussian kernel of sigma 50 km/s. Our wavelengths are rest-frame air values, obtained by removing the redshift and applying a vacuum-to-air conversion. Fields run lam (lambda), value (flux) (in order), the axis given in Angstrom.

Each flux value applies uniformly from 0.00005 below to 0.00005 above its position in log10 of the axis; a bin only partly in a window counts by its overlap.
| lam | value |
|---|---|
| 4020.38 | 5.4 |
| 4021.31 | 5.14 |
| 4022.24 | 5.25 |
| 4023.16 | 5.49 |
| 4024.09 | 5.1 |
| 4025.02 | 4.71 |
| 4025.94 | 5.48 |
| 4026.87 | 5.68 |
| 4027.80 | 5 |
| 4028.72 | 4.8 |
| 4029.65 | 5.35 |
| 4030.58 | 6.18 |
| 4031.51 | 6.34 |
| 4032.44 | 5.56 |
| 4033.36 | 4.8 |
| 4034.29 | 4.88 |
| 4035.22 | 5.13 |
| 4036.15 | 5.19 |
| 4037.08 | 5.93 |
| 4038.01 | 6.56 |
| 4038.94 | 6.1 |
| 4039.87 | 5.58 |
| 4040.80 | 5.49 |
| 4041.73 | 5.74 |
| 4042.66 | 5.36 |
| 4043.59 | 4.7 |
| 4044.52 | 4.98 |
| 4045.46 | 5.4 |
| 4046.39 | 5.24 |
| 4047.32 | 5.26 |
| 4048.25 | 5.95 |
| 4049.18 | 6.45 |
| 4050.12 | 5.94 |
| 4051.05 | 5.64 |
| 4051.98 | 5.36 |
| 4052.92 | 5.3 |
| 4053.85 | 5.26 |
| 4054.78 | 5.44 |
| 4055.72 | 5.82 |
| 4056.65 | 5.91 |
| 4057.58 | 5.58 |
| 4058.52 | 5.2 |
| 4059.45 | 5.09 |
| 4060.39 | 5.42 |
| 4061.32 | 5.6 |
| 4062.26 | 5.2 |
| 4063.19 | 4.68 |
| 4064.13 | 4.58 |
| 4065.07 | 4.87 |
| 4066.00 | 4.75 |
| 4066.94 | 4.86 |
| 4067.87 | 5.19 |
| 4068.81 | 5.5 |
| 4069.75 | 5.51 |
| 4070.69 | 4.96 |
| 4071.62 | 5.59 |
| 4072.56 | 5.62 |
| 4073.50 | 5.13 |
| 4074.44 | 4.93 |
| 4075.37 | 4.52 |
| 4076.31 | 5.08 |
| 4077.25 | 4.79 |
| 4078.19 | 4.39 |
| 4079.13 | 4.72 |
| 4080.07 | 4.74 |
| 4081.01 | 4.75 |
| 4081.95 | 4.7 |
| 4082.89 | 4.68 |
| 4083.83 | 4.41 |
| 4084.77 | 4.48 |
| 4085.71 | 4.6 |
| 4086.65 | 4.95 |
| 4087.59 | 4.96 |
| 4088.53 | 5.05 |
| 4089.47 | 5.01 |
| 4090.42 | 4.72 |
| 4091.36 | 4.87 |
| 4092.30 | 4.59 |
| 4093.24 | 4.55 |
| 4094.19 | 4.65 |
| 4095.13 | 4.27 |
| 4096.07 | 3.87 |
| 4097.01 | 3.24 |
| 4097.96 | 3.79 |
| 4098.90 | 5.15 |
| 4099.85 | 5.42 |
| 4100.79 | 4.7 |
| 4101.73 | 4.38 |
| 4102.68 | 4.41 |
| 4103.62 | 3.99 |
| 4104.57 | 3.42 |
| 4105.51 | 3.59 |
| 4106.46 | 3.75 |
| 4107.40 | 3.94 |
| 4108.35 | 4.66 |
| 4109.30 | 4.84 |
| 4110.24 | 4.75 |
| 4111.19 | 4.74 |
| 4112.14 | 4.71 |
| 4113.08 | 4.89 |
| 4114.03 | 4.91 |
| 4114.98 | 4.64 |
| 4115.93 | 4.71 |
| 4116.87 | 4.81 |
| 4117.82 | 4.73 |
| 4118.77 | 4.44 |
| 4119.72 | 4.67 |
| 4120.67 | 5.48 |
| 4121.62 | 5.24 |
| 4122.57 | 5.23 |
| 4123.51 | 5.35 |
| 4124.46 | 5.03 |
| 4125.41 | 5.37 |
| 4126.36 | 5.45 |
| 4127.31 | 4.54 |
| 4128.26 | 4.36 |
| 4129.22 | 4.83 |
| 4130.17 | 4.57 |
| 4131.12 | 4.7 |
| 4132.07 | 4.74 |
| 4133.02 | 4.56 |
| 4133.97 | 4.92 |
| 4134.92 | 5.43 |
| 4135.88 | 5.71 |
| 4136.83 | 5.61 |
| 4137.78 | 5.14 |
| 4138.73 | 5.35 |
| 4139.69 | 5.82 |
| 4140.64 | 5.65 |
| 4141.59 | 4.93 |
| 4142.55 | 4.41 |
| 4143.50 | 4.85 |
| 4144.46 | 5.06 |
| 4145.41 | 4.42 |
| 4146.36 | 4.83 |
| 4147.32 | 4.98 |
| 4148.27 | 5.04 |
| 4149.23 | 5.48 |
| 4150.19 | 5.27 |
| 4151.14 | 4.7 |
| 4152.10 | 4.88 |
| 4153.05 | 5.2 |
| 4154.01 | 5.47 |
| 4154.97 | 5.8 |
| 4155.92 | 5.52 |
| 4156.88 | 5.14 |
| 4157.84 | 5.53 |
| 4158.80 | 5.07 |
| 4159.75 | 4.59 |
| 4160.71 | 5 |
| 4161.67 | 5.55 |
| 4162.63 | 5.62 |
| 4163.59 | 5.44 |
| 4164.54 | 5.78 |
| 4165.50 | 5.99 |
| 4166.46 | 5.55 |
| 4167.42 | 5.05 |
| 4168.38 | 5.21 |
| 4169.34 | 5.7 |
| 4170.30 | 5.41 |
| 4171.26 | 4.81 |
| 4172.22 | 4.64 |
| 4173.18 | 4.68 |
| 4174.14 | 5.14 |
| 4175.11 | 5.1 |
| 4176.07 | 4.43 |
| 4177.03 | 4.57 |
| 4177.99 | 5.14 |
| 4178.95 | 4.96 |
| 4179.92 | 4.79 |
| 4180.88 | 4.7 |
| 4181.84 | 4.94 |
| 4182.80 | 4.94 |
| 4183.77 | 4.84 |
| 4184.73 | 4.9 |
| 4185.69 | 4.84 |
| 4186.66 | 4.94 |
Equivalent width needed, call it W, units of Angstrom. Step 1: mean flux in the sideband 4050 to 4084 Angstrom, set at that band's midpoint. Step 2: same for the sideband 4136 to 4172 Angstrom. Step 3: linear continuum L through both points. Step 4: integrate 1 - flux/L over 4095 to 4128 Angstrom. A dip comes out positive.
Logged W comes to 3.7 Angstrom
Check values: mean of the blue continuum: 5.12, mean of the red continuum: 5.24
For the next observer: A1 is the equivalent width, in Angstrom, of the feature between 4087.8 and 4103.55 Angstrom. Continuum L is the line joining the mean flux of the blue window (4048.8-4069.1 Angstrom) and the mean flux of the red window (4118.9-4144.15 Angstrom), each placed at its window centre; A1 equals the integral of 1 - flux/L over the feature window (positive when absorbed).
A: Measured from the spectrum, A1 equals 2.0 Angstrom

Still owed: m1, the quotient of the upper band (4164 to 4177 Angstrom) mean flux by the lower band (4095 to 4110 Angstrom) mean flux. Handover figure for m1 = 1.23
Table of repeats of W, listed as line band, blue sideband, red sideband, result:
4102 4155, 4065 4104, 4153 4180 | 1.4 Angstrom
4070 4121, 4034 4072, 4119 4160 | 5.9 Angstrom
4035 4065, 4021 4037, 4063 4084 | -2.0 Angstrom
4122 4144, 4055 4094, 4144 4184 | 0.0 Angstrom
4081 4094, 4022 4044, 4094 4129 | 0.3 Angstrom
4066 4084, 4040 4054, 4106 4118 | 0.6 Angstrom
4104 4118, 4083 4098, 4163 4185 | 0.6 Angstrom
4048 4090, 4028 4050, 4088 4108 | -1.7 Angstrom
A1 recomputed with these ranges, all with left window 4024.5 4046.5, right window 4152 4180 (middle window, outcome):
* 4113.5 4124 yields 0.70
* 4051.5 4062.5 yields -0.10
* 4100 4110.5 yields 2.10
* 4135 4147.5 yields 0.23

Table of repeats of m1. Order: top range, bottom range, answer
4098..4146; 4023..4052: 0.88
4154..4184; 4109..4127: 1.04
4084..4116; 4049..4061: 0.81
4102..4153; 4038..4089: 0.93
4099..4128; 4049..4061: 0.85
